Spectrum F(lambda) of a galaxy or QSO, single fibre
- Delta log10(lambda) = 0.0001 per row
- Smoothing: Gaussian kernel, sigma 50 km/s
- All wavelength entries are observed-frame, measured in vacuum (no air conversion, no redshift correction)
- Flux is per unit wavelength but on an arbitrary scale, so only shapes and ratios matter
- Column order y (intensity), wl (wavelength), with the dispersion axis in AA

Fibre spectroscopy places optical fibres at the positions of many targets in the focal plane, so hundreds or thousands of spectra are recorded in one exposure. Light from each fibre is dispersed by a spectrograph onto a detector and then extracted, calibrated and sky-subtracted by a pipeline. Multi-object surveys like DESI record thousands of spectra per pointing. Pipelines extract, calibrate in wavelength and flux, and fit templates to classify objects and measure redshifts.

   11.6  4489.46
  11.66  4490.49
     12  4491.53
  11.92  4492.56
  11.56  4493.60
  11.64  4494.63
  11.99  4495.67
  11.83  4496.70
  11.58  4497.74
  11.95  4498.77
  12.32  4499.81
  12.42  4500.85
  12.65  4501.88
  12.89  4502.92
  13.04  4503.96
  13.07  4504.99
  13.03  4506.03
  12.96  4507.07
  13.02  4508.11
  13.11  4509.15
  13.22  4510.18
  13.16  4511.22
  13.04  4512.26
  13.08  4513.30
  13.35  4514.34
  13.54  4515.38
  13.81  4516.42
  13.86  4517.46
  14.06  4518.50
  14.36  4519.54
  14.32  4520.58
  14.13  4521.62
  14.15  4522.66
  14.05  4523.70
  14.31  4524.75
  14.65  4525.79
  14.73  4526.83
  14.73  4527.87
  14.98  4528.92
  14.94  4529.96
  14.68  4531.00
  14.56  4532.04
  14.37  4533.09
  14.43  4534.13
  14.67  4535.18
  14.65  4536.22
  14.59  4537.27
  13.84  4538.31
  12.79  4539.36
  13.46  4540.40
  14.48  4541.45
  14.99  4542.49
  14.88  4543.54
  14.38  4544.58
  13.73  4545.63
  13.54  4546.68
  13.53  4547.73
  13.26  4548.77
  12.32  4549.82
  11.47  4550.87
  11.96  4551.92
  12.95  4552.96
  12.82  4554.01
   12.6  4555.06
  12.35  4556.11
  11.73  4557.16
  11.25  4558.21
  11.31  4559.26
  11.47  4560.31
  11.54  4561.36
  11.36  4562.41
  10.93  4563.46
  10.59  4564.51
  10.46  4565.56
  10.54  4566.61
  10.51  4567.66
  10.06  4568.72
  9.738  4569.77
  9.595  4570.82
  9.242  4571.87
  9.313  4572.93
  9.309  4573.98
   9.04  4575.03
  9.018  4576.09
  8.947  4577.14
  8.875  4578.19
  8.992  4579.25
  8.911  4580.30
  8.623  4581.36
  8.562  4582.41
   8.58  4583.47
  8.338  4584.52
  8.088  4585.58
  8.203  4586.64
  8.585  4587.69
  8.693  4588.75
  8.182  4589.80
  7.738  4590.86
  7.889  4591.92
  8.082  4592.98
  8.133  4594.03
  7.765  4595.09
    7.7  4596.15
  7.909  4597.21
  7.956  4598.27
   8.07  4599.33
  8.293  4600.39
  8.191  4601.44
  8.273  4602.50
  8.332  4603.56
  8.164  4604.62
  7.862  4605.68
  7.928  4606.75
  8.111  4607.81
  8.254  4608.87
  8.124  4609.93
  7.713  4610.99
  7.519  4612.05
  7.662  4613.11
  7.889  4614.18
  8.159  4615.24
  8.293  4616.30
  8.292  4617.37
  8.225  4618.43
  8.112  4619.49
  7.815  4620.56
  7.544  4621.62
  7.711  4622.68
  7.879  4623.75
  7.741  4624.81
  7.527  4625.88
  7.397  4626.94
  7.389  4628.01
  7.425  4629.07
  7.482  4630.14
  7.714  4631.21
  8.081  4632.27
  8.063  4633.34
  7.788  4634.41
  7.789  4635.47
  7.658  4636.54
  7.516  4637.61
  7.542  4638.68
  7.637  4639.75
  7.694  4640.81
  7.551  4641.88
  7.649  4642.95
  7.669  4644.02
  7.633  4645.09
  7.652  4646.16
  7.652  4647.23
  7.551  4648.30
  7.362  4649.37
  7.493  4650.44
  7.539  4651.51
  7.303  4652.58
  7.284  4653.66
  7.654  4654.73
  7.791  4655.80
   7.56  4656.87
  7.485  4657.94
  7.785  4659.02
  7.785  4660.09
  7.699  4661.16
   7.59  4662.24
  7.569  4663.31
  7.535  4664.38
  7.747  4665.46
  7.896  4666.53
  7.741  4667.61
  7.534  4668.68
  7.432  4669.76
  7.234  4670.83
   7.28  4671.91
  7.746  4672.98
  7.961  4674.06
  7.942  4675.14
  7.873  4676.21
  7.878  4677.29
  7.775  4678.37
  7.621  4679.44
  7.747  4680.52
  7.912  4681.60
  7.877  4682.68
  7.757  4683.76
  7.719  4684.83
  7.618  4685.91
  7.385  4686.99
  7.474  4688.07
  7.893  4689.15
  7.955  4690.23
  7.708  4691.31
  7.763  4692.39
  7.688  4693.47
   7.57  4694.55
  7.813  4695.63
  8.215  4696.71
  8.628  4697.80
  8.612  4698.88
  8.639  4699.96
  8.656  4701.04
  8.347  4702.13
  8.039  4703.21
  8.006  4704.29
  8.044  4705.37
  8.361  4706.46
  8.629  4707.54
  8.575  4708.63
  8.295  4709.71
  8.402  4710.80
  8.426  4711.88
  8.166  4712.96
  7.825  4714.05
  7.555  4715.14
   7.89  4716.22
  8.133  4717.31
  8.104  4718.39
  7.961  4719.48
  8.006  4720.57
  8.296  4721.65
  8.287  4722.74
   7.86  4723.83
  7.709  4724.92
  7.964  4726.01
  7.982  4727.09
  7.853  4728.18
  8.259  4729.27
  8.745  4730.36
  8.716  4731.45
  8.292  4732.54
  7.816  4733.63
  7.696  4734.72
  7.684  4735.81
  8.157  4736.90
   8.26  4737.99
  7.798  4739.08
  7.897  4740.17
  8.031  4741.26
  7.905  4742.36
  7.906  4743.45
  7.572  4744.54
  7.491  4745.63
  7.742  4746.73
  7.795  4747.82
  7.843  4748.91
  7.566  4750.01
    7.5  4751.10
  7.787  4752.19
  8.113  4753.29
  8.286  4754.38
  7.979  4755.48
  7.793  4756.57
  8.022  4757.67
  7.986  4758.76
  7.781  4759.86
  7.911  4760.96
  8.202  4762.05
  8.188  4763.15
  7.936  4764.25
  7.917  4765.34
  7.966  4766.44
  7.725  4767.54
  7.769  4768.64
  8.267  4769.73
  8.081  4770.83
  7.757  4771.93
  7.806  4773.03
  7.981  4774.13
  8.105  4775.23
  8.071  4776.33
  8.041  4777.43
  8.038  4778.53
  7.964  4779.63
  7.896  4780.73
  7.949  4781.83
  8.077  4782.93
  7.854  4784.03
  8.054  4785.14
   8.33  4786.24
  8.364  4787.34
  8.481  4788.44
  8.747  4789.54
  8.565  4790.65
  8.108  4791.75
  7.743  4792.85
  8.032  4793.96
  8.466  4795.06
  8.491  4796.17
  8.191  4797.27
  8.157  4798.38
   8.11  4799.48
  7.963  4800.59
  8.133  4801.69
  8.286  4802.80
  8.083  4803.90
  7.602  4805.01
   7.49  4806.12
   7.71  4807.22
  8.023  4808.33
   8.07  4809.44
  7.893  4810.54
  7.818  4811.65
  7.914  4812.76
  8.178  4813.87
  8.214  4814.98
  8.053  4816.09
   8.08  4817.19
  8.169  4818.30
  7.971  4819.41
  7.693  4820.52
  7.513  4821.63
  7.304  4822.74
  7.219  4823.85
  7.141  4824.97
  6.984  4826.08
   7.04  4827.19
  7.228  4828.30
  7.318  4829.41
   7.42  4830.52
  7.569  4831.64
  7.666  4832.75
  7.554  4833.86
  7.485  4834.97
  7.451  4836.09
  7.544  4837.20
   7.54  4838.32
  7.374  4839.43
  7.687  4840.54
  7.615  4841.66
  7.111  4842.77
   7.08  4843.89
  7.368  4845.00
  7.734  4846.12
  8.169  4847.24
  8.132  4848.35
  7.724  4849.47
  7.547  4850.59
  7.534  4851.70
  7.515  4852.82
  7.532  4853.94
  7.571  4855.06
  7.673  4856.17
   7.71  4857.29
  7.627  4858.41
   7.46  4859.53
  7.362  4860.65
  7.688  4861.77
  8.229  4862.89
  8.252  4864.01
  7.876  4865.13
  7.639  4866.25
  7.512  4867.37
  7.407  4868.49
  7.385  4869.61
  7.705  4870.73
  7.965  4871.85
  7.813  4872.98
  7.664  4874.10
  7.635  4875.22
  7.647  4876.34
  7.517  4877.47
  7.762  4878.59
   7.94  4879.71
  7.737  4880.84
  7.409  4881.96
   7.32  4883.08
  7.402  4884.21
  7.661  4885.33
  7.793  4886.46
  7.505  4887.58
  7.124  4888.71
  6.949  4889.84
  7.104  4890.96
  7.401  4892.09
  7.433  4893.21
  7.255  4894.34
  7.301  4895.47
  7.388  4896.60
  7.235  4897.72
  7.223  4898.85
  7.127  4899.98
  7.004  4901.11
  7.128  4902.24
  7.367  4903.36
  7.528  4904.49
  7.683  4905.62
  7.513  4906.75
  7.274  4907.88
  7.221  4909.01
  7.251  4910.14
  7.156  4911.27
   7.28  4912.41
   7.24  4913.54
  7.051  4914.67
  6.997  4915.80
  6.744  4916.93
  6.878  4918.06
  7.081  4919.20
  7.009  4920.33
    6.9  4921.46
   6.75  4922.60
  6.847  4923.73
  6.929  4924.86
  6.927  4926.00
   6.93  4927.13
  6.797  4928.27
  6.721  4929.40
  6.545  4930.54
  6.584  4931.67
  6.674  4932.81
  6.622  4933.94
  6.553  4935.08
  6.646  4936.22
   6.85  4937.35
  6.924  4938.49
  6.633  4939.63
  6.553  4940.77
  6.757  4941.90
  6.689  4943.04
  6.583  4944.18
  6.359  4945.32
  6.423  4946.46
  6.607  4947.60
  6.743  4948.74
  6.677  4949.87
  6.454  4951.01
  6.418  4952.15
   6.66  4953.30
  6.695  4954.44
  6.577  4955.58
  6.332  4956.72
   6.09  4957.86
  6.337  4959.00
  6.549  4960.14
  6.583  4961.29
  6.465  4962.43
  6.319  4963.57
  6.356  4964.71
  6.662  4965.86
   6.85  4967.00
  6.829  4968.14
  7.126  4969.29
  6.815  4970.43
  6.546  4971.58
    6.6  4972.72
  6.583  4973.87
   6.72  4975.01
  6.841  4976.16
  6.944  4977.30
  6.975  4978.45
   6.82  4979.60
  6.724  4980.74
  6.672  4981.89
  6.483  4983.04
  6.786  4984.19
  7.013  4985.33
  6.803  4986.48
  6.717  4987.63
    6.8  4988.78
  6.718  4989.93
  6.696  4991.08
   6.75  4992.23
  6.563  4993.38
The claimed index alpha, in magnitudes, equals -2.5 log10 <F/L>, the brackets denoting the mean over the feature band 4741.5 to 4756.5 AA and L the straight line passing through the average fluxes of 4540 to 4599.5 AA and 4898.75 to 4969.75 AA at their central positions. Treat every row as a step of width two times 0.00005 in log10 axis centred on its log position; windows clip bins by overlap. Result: 0.11 mag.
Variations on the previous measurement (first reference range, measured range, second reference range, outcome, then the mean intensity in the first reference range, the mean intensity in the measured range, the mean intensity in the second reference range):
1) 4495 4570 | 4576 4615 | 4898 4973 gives 0.42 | 13.1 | 8.21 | 6.81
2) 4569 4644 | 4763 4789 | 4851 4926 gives -0.05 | 8.15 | 8.03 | 7.4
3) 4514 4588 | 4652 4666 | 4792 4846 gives 0.34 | 12.1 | 7.6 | 7.73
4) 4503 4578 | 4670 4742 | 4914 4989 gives 0.27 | 12.7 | 8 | 6.7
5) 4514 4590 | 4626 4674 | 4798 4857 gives 0.35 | 12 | 7.61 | 7.68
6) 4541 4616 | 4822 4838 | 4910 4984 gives 0.05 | 9.84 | 7.35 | 6.72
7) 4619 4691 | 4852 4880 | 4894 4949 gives -0.09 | 7.66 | 7.68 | 6.95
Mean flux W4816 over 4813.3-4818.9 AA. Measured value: 8.14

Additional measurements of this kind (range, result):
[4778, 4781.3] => 7.97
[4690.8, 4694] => 7.72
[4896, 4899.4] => 7.29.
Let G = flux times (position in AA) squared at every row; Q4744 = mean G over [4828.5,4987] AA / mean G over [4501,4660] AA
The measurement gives 0.8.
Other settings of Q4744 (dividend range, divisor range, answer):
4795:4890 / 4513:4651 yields 0.85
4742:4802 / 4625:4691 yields 1.10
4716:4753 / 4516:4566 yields 0.65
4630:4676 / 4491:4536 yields 0.61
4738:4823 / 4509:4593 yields 0.74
